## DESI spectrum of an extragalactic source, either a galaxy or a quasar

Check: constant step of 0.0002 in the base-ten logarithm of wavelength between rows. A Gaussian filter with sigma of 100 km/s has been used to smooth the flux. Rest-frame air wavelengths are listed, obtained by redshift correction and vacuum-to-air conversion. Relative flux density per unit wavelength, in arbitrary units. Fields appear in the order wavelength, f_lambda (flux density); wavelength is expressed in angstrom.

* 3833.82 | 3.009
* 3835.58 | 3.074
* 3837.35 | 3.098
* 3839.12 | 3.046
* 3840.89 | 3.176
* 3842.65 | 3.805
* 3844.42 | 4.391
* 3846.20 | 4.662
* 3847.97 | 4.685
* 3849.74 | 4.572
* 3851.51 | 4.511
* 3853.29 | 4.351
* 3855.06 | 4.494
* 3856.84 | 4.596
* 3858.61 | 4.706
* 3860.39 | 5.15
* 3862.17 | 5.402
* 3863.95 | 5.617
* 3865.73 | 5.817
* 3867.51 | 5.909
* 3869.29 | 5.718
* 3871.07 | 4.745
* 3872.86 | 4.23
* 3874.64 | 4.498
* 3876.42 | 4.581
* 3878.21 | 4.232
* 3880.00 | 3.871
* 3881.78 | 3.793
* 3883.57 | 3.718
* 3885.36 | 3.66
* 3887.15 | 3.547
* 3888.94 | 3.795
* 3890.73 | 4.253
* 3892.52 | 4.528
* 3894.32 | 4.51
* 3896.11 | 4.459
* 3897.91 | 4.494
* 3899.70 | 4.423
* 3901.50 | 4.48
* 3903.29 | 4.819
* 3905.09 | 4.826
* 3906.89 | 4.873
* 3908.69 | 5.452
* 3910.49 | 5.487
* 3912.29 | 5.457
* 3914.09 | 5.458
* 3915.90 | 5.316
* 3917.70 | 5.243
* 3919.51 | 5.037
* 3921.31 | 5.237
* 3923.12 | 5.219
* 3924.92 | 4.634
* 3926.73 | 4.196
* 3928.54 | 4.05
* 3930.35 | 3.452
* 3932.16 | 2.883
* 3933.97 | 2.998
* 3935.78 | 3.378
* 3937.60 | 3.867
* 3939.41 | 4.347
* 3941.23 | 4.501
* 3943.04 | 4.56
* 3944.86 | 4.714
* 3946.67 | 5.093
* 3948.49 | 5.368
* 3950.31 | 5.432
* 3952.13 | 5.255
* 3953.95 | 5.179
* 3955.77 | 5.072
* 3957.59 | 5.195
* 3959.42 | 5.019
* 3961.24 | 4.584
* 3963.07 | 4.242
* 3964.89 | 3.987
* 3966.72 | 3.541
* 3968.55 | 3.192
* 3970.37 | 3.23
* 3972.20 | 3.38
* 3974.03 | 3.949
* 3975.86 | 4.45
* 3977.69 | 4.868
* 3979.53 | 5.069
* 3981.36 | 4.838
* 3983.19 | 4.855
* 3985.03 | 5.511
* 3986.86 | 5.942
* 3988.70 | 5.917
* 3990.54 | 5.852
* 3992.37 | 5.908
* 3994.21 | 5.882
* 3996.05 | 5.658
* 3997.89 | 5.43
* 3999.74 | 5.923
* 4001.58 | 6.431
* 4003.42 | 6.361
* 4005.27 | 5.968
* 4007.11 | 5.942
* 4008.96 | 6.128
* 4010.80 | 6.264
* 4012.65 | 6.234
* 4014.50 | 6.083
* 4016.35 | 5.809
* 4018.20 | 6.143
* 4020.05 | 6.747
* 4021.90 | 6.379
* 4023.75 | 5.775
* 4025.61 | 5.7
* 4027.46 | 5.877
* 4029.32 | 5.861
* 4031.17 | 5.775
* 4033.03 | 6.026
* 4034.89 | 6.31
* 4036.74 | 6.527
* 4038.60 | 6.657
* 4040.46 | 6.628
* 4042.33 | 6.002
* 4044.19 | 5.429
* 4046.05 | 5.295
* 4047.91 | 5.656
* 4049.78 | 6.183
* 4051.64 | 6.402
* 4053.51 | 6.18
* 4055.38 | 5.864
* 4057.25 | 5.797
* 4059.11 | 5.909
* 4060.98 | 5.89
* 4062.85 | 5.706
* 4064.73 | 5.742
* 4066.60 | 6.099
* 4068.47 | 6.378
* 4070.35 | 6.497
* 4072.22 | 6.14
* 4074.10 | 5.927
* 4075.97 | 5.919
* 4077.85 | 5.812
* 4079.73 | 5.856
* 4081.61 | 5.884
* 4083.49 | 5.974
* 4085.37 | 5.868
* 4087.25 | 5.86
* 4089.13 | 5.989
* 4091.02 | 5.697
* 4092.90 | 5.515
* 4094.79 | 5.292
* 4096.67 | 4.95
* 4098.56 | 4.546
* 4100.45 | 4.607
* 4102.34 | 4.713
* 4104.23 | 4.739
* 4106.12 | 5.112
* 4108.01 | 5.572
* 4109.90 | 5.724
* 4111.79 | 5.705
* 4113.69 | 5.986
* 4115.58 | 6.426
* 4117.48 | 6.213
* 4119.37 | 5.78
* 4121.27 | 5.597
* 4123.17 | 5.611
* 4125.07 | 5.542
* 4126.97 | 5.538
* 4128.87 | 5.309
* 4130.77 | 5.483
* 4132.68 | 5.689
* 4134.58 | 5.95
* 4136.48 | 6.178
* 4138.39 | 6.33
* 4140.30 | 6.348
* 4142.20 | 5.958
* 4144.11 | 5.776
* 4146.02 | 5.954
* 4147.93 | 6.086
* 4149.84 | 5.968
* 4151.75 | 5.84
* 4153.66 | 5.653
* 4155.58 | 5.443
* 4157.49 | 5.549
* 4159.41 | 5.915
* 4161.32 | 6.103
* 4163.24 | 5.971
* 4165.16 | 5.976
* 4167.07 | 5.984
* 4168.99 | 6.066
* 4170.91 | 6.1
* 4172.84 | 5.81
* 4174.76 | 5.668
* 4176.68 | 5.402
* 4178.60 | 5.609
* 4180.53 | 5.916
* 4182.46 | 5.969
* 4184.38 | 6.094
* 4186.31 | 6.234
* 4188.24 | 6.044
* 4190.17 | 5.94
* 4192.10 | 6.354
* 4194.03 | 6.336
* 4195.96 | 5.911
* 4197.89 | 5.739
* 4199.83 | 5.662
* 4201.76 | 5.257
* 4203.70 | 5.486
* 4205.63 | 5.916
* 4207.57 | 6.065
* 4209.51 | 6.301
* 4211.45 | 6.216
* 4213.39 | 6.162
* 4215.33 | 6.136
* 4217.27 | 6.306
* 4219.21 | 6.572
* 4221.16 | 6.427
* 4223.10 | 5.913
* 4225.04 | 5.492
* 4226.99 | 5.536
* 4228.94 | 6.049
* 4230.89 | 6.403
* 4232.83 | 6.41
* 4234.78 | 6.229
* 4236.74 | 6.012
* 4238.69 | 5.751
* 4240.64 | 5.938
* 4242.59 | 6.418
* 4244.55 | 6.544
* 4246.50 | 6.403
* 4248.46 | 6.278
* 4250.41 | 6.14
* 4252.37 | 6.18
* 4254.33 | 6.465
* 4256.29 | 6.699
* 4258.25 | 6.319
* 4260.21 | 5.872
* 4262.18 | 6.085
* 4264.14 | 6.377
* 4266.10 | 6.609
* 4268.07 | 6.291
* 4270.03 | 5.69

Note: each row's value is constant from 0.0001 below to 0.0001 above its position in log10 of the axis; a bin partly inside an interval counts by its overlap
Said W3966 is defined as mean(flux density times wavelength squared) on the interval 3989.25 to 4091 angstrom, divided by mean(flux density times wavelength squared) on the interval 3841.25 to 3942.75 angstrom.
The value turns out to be 1.42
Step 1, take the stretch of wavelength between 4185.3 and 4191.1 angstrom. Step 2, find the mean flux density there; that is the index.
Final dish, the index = 6.07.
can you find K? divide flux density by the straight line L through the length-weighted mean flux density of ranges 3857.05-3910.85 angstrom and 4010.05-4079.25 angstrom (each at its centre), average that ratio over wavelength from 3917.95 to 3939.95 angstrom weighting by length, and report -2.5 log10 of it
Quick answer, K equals 0.21 mag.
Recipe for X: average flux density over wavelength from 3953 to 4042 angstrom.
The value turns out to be 5.47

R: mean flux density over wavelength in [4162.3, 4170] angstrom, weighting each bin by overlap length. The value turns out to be 6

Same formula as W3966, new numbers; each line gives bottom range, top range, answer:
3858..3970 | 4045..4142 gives 1.37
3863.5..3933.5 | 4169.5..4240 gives 1.51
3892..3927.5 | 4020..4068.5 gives 1.31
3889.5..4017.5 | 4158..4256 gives 1.39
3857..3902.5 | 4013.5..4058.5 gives 1.43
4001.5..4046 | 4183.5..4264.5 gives 1.10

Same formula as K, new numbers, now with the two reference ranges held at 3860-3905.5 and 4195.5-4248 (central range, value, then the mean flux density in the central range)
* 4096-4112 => 0.10 mag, 5.05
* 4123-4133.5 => 0.02 mag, 5.52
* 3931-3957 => 0.09 mag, 4.48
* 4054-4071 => -0.12 mag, 5.98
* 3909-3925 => -0.12 mag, 5.27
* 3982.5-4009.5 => -0.16 mag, 5.85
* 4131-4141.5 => -0.07 mag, 6.05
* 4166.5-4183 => 0.00 mag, 5.83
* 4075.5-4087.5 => -0.08 mag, 5.88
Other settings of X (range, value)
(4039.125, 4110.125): 5.72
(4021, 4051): 6.01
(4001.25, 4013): 6.18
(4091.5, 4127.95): 5.43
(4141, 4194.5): 5.92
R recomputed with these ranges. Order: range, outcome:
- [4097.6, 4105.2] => 4.65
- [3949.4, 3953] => 5.34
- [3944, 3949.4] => 5.07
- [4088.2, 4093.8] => 5.73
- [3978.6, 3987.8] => 5.24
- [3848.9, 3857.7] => 4.5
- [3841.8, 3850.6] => 4.42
